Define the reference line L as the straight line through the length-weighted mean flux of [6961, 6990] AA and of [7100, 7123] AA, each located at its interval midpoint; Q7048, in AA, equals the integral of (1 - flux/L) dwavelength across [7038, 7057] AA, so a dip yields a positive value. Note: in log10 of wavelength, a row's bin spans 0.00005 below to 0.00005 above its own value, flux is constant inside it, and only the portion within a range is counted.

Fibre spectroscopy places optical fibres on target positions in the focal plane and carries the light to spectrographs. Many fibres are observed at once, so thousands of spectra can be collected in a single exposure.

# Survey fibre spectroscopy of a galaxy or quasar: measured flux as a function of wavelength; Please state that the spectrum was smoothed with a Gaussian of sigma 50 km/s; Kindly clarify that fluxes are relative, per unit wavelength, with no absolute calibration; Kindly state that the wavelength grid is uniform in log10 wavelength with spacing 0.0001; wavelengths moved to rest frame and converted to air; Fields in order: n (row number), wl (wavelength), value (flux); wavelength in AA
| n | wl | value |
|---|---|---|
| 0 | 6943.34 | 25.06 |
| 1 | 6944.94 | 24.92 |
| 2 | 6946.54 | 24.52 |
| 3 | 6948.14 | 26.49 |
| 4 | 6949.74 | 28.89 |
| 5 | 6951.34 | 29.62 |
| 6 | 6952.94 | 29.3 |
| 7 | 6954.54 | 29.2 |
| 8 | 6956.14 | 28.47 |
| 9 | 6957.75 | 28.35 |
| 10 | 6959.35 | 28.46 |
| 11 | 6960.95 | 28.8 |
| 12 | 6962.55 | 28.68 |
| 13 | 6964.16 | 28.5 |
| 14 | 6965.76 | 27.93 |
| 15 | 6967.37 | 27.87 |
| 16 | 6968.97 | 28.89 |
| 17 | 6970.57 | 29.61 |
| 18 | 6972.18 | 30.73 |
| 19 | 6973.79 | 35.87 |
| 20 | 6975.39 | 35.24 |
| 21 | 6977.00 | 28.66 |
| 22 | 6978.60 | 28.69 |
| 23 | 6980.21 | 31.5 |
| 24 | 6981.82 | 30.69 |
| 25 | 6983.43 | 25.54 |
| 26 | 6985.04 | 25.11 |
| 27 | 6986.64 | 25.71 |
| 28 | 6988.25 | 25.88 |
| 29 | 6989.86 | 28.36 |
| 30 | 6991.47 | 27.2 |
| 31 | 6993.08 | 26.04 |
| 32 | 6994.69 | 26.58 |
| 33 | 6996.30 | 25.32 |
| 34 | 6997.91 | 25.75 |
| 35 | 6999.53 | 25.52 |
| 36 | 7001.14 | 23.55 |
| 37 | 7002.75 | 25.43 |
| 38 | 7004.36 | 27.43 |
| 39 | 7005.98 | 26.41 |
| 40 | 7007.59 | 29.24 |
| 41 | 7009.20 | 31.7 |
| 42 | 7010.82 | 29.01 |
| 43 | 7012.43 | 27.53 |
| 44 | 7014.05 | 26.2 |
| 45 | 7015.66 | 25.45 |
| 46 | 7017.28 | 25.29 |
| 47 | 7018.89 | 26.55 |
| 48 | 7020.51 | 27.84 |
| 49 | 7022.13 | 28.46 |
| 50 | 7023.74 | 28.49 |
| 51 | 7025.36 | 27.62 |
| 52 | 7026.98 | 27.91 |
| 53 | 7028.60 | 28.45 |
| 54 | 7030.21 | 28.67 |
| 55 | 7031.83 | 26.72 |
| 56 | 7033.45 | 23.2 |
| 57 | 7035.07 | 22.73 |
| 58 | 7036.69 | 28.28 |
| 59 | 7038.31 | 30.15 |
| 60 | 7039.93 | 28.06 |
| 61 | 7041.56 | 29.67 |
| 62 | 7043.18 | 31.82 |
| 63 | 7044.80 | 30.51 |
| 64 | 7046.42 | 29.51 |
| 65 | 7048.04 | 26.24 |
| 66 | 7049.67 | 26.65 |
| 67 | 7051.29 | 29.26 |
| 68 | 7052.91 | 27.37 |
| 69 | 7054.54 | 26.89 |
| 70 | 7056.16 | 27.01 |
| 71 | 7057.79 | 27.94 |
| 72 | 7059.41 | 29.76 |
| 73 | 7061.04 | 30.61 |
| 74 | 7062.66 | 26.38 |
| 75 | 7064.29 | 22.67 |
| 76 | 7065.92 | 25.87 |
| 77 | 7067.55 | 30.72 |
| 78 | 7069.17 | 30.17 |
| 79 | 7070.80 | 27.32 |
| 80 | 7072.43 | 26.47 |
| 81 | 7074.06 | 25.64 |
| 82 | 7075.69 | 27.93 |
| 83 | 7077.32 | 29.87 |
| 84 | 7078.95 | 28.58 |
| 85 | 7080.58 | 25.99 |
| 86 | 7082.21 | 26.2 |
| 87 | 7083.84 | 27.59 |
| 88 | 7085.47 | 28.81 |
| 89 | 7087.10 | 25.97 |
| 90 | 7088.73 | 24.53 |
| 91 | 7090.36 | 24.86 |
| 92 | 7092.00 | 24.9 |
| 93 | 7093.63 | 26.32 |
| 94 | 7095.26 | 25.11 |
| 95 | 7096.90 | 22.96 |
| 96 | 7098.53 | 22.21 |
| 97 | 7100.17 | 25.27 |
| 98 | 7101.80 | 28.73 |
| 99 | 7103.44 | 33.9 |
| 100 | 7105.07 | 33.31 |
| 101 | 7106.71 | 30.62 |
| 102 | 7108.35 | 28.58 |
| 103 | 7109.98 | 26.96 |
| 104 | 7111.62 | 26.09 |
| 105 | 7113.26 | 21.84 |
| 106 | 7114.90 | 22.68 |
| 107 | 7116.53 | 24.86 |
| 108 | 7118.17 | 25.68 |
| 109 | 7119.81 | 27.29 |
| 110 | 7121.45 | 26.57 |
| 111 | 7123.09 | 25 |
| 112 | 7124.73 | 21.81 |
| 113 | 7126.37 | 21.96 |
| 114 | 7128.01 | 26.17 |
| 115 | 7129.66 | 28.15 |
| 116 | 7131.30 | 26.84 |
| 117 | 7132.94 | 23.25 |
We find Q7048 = -0.27 AA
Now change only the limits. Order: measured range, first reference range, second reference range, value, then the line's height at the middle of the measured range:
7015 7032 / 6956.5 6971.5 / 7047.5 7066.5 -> 0.17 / 27.7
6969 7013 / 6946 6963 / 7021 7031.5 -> 0.24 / 28.3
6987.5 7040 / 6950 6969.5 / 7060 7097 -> 1.60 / 27.8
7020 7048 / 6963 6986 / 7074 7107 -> 0.22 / 28.3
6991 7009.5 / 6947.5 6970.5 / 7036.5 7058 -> 1.32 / 28.6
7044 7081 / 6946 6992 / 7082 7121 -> -0.91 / 27.1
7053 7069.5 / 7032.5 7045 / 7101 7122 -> 0.04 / 27.8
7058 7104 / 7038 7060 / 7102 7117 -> 1.97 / 28.1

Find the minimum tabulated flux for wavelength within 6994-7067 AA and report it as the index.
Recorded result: 22.67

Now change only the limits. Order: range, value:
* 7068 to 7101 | 22.21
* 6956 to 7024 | 23.55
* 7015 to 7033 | 25.29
